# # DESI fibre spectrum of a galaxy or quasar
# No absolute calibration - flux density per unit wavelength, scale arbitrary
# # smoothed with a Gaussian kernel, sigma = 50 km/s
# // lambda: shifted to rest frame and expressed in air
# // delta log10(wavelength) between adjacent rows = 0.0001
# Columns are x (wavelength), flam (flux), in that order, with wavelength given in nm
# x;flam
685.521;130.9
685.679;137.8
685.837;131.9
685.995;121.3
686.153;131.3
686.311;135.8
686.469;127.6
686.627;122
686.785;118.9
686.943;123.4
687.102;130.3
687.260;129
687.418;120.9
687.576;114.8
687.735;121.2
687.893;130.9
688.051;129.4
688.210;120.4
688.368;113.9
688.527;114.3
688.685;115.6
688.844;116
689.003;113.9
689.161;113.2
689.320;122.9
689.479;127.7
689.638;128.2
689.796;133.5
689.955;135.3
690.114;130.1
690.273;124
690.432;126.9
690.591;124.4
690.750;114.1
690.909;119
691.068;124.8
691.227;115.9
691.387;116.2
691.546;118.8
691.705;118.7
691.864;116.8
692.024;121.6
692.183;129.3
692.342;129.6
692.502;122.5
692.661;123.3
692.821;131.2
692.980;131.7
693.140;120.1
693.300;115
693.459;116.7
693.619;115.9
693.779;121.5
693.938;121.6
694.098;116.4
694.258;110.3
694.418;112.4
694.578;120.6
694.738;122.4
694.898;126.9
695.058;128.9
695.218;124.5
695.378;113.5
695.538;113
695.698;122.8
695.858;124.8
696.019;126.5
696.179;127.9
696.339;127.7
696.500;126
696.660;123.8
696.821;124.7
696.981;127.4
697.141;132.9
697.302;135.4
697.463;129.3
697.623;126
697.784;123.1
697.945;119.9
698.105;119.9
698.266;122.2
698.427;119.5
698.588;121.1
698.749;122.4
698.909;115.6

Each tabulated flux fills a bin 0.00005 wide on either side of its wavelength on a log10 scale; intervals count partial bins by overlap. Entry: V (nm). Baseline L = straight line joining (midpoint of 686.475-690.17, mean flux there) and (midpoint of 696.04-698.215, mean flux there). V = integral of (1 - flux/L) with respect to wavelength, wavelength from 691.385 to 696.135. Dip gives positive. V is 0.15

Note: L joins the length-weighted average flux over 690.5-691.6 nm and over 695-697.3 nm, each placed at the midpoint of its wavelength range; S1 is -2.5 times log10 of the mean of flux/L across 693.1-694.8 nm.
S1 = 0.05 mag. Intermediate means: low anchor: 119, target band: 117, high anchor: 125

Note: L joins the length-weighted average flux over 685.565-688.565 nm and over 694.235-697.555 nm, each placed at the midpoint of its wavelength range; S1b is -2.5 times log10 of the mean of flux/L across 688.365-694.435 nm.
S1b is 0.03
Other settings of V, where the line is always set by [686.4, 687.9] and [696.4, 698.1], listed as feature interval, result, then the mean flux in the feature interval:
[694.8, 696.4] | 0.03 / 124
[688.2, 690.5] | 0.03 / 122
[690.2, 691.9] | 0.06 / 120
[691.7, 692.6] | 0.01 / 123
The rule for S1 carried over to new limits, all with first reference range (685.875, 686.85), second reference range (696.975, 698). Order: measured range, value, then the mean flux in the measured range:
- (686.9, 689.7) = 0.047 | 121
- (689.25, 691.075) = 0.009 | 126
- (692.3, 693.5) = 0.031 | 124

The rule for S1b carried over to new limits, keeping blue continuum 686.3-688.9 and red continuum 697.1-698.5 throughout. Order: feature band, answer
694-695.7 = 0.047 mag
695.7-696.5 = -0.013 mag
